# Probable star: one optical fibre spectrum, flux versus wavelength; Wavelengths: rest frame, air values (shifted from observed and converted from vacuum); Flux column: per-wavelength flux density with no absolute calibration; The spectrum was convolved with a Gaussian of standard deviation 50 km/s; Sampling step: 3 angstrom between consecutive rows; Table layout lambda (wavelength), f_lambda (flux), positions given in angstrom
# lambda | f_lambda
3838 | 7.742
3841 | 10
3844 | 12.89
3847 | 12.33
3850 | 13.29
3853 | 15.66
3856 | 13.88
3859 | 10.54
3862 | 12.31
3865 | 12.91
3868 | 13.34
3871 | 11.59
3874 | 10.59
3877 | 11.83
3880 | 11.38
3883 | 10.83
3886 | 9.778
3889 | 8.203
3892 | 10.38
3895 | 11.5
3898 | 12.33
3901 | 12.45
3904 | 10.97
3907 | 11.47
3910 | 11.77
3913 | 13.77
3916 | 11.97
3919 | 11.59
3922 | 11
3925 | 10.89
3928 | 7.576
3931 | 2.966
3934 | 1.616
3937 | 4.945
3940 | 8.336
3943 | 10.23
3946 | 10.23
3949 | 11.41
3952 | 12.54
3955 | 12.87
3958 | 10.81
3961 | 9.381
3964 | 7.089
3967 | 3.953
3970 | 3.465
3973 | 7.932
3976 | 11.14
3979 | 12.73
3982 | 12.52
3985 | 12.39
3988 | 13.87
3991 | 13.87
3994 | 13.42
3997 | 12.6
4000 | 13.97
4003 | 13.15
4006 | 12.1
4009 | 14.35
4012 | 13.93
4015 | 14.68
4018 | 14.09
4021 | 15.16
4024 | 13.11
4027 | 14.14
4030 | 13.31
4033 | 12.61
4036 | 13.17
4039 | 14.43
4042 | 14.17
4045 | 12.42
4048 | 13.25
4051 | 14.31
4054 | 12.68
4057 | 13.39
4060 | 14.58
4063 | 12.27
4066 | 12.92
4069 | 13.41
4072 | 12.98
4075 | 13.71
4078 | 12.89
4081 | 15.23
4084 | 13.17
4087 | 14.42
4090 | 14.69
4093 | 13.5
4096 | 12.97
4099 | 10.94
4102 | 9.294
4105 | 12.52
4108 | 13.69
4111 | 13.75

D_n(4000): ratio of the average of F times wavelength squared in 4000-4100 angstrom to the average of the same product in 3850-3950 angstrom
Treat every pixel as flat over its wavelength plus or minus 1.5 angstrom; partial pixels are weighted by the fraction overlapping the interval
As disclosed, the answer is 1.4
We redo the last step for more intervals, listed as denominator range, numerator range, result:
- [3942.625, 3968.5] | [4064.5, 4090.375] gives 1.48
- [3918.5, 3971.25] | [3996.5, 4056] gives 1.70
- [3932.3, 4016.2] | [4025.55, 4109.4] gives 1.30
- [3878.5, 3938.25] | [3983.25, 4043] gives 1.45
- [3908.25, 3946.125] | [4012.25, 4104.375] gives 1.60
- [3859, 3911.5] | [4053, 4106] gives 1.27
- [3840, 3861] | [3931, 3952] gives 0.64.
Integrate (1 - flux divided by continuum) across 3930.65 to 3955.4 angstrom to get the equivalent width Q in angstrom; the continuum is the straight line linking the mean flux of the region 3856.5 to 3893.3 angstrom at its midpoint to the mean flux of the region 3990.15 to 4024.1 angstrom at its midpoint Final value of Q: 8.2 angstrom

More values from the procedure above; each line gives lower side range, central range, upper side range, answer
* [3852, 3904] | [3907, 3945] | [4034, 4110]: 9.57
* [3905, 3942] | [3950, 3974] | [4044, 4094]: 3.72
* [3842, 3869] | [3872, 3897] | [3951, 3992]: 3.39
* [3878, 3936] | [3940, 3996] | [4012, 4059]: 6.22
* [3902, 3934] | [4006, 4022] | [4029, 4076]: -2.33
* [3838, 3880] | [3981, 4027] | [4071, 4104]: -2.99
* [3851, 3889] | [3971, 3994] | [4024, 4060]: 1.74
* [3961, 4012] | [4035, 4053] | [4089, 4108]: -2.78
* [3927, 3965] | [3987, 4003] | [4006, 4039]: -2.18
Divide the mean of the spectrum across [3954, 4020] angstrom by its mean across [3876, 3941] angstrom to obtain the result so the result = 1.2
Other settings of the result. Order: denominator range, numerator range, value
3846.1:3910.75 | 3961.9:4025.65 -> 1.01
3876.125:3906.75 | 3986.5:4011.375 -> 1.22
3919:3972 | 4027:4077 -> 1.61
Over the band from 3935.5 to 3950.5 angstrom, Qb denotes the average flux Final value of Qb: 9.03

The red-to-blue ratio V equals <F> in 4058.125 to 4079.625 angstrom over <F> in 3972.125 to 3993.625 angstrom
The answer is 1.1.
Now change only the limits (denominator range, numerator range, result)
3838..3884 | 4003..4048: 1.13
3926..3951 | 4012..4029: 1.93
